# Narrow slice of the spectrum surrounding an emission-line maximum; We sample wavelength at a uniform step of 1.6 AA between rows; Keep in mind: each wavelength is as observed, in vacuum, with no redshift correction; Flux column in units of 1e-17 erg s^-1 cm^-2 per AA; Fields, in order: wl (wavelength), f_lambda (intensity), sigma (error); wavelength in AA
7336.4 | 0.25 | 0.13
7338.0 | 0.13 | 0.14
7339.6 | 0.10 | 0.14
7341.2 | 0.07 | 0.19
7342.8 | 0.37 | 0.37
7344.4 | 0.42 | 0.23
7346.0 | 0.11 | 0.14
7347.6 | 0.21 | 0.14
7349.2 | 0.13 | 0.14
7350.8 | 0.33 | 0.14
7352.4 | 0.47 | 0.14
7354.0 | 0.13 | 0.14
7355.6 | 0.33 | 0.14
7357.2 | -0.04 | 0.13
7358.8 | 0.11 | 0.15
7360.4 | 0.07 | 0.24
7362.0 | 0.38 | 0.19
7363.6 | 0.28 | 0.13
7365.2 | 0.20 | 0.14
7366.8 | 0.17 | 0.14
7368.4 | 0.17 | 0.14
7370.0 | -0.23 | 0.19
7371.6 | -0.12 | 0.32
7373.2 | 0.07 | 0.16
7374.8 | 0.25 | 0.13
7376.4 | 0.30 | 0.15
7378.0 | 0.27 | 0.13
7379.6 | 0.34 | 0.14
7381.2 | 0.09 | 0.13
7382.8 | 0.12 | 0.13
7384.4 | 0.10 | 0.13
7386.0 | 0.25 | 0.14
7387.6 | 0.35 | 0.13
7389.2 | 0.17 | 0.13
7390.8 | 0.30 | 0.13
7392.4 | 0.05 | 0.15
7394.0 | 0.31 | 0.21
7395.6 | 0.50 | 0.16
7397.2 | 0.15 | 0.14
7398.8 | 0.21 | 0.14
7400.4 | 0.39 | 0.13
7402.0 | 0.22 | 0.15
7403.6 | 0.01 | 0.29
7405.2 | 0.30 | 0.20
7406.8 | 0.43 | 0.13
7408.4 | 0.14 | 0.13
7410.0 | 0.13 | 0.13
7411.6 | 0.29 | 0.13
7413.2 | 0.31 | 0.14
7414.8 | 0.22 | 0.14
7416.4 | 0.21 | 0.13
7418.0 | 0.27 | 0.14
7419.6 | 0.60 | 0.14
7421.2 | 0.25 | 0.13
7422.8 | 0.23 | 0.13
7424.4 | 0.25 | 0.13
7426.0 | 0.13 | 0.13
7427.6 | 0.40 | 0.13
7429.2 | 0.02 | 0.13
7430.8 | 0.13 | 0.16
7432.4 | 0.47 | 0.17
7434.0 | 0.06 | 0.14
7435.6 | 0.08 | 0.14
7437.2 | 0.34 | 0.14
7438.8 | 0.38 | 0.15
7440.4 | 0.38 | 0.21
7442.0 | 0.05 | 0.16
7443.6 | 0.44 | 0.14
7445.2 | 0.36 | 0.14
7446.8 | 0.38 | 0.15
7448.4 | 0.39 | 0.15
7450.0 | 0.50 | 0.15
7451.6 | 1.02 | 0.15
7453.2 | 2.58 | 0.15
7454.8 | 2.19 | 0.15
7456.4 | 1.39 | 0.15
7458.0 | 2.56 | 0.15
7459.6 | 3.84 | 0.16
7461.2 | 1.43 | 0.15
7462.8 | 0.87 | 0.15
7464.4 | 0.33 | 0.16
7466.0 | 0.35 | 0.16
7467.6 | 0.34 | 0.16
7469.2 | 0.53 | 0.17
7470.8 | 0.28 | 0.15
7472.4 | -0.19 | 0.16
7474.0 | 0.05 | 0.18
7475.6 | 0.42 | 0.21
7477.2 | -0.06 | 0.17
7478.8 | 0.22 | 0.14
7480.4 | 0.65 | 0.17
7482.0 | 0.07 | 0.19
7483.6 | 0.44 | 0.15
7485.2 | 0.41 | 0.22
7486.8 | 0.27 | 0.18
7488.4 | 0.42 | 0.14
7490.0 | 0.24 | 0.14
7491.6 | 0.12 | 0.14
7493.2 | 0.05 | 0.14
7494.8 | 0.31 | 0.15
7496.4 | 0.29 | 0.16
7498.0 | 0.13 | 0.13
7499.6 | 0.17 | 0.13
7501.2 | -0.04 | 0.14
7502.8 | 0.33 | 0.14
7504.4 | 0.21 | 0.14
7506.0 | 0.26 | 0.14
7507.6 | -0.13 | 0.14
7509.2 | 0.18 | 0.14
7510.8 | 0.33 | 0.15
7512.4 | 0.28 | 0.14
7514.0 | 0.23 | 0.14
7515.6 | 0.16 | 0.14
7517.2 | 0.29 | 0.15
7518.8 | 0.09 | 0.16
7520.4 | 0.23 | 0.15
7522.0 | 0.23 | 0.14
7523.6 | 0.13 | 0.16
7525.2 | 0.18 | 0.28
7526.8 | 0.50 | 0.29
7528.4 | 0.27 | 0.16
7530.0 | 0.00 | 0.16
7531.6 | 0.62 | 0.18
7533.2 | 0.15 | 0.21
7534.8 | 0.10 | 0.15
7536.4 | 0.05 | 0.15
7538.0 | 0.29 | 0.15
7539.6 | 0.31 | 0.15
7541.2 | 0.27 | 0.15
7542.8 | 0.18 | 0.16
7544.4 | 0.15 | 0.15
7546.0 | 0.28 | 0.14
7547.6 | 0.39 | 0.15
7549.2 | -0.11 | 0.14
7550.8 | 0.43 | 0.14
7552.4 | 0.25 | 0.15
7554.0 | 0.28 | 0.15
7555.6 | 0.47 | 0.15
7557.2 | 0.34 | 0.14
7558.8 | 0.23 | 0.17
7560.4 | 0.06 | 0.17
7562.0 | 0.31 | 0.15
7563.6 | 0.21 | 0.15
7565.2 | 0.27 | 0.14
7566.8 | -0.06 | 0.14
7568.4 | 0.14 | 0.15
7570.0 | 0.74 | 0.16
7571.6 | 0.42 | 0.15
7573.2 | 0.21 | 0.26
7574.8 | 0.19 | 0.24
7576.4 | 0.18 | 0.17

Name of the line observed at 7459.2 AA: [O II]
